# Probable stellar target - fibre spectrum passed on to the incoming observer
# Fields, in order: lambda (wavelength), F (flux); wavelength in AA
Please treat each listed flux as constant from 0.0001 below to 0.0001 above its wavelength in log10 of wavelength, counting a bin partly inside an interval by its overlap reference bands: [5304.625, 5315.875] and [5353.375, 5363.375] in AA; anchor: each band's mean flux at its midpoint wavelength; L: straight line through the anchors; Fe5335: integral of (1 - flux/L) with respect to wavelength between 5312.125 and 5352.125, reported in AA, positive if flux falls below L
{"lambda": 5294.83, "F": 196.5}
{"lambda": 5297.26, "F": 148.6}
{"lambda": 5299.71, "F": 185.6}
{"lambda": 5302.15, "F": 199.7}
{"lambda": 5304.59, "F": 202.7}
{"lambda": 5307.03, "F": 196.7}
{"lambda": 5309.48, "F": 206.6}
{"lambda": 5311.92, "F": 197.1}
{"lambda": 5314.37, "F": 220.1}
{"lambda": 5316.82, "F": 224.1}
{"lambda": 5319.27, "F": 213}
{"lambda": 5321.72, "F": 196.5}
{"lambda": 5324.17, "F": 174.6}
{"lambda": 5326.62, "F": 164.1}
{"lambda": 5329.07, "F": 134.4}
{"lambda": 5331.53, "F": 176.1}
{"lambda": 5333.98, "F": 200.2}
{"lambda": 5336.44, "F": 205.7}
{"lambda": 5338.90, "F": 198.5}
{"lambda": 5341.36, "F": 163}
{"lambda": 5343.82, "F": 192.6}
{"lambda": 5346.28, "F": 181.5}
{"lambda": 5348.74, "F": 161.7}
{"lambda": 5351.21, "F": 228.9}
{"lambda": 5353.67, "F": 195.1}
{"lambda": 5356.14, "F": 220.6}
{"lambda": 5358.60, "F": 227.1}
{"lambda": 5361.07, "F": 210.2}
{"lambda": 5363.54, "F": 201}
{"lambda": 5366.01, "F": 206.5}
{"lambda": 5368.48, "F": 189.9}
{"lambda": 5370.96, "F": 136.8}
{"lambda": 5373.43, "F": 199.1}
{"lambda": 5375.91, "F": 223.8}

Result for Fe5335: 3.7 AA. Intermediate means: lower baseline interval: 205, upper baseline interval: 214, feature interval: 190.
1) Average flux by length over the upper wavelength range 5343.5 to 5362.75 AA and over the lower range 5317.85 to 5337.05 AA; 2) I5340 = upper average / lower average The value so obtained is 1.11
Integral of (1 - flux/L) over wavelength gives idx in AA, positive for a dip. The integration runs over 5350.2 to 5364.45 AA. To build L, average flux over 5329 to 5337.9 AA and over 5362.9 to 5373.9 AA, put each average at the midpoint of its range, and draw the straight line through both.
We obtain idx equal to -2.2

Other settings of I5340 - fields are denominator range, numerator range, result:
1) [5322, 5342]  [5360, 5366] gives 1.15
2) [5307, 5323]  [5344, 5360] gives 0.97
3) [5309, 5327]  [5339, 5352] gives 0.92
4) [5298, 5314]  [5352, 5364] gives 1.07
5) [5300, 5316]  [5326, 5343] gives 0.88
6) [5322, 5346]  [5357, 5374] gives 1.09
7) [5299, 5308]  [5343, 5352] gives 0.96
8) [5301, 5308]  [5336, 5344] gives 0.94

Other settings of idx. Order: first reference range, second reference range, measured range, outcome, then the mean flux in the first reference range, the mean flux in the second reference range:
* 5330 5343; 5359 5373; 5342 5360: -0.98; 188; 192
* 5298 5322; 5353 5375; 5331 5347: 0.95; 203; 199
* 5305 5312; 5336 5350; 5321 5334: 1.35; 201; 183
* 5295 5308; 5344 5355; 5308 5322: -1.60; 187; 192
